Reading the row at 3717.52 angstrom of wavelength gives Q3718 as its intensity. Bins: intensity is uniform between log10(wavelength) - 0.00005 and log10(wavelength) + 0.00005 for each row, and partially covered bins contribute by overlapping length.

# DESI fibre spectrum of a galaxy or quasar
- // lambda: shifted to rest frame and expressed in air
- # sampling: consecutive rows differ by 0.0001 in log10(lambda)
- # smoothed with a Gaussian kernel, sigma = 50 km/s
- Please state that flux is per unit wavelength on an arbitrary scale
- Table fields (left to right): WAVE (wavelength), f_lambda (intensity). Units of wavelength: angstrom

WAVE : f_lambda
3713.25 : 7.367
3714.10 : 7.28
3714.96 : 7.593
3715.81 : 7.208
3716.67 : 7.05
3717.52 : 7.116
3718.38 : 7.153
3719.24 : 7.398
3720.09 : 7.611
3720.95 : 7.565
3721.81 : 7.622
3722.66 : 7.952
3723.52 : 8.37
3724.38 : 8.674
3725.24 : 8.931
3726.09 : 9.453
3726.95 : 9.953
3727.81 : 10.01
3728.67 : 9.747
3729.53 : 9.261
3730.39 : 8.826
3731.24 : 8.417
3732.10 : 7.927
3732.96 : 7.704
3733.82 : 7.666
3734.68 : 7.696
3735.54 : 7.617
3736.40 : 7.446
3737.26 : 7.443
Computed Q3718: 7.116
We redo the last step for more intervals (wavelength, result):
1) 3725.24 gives 8.931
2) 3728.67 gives 9.747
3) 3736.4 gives 7.446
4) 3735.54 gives 7.617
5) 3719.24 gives 7.398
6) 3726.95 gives 9.953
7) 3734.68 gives 7.696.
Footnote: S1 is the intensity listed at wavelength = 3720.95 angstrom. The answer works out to 7.565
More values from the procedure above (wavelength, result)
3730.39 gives 8.826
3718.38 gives 7.153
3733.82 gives 7.666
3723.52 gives 8.37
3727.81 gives 10.01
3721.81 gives 7.622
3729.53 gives 9.261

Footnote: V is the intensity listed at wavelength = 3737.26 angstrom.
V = 7.443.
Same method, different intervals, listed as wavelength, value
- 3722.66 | 7.952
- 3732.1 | 7.927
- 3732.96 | 7.704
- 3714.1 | 7.28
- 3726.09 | 9.453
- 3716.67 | 7.05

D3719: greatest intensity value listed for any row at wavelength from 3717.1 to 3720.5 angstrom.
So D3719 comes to 7.611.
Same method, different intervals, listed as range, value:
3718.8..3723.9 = 8.37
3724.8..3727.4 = 9.953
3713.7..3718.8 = 7.593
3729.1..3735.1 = 9.261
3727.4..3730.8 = 10.01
